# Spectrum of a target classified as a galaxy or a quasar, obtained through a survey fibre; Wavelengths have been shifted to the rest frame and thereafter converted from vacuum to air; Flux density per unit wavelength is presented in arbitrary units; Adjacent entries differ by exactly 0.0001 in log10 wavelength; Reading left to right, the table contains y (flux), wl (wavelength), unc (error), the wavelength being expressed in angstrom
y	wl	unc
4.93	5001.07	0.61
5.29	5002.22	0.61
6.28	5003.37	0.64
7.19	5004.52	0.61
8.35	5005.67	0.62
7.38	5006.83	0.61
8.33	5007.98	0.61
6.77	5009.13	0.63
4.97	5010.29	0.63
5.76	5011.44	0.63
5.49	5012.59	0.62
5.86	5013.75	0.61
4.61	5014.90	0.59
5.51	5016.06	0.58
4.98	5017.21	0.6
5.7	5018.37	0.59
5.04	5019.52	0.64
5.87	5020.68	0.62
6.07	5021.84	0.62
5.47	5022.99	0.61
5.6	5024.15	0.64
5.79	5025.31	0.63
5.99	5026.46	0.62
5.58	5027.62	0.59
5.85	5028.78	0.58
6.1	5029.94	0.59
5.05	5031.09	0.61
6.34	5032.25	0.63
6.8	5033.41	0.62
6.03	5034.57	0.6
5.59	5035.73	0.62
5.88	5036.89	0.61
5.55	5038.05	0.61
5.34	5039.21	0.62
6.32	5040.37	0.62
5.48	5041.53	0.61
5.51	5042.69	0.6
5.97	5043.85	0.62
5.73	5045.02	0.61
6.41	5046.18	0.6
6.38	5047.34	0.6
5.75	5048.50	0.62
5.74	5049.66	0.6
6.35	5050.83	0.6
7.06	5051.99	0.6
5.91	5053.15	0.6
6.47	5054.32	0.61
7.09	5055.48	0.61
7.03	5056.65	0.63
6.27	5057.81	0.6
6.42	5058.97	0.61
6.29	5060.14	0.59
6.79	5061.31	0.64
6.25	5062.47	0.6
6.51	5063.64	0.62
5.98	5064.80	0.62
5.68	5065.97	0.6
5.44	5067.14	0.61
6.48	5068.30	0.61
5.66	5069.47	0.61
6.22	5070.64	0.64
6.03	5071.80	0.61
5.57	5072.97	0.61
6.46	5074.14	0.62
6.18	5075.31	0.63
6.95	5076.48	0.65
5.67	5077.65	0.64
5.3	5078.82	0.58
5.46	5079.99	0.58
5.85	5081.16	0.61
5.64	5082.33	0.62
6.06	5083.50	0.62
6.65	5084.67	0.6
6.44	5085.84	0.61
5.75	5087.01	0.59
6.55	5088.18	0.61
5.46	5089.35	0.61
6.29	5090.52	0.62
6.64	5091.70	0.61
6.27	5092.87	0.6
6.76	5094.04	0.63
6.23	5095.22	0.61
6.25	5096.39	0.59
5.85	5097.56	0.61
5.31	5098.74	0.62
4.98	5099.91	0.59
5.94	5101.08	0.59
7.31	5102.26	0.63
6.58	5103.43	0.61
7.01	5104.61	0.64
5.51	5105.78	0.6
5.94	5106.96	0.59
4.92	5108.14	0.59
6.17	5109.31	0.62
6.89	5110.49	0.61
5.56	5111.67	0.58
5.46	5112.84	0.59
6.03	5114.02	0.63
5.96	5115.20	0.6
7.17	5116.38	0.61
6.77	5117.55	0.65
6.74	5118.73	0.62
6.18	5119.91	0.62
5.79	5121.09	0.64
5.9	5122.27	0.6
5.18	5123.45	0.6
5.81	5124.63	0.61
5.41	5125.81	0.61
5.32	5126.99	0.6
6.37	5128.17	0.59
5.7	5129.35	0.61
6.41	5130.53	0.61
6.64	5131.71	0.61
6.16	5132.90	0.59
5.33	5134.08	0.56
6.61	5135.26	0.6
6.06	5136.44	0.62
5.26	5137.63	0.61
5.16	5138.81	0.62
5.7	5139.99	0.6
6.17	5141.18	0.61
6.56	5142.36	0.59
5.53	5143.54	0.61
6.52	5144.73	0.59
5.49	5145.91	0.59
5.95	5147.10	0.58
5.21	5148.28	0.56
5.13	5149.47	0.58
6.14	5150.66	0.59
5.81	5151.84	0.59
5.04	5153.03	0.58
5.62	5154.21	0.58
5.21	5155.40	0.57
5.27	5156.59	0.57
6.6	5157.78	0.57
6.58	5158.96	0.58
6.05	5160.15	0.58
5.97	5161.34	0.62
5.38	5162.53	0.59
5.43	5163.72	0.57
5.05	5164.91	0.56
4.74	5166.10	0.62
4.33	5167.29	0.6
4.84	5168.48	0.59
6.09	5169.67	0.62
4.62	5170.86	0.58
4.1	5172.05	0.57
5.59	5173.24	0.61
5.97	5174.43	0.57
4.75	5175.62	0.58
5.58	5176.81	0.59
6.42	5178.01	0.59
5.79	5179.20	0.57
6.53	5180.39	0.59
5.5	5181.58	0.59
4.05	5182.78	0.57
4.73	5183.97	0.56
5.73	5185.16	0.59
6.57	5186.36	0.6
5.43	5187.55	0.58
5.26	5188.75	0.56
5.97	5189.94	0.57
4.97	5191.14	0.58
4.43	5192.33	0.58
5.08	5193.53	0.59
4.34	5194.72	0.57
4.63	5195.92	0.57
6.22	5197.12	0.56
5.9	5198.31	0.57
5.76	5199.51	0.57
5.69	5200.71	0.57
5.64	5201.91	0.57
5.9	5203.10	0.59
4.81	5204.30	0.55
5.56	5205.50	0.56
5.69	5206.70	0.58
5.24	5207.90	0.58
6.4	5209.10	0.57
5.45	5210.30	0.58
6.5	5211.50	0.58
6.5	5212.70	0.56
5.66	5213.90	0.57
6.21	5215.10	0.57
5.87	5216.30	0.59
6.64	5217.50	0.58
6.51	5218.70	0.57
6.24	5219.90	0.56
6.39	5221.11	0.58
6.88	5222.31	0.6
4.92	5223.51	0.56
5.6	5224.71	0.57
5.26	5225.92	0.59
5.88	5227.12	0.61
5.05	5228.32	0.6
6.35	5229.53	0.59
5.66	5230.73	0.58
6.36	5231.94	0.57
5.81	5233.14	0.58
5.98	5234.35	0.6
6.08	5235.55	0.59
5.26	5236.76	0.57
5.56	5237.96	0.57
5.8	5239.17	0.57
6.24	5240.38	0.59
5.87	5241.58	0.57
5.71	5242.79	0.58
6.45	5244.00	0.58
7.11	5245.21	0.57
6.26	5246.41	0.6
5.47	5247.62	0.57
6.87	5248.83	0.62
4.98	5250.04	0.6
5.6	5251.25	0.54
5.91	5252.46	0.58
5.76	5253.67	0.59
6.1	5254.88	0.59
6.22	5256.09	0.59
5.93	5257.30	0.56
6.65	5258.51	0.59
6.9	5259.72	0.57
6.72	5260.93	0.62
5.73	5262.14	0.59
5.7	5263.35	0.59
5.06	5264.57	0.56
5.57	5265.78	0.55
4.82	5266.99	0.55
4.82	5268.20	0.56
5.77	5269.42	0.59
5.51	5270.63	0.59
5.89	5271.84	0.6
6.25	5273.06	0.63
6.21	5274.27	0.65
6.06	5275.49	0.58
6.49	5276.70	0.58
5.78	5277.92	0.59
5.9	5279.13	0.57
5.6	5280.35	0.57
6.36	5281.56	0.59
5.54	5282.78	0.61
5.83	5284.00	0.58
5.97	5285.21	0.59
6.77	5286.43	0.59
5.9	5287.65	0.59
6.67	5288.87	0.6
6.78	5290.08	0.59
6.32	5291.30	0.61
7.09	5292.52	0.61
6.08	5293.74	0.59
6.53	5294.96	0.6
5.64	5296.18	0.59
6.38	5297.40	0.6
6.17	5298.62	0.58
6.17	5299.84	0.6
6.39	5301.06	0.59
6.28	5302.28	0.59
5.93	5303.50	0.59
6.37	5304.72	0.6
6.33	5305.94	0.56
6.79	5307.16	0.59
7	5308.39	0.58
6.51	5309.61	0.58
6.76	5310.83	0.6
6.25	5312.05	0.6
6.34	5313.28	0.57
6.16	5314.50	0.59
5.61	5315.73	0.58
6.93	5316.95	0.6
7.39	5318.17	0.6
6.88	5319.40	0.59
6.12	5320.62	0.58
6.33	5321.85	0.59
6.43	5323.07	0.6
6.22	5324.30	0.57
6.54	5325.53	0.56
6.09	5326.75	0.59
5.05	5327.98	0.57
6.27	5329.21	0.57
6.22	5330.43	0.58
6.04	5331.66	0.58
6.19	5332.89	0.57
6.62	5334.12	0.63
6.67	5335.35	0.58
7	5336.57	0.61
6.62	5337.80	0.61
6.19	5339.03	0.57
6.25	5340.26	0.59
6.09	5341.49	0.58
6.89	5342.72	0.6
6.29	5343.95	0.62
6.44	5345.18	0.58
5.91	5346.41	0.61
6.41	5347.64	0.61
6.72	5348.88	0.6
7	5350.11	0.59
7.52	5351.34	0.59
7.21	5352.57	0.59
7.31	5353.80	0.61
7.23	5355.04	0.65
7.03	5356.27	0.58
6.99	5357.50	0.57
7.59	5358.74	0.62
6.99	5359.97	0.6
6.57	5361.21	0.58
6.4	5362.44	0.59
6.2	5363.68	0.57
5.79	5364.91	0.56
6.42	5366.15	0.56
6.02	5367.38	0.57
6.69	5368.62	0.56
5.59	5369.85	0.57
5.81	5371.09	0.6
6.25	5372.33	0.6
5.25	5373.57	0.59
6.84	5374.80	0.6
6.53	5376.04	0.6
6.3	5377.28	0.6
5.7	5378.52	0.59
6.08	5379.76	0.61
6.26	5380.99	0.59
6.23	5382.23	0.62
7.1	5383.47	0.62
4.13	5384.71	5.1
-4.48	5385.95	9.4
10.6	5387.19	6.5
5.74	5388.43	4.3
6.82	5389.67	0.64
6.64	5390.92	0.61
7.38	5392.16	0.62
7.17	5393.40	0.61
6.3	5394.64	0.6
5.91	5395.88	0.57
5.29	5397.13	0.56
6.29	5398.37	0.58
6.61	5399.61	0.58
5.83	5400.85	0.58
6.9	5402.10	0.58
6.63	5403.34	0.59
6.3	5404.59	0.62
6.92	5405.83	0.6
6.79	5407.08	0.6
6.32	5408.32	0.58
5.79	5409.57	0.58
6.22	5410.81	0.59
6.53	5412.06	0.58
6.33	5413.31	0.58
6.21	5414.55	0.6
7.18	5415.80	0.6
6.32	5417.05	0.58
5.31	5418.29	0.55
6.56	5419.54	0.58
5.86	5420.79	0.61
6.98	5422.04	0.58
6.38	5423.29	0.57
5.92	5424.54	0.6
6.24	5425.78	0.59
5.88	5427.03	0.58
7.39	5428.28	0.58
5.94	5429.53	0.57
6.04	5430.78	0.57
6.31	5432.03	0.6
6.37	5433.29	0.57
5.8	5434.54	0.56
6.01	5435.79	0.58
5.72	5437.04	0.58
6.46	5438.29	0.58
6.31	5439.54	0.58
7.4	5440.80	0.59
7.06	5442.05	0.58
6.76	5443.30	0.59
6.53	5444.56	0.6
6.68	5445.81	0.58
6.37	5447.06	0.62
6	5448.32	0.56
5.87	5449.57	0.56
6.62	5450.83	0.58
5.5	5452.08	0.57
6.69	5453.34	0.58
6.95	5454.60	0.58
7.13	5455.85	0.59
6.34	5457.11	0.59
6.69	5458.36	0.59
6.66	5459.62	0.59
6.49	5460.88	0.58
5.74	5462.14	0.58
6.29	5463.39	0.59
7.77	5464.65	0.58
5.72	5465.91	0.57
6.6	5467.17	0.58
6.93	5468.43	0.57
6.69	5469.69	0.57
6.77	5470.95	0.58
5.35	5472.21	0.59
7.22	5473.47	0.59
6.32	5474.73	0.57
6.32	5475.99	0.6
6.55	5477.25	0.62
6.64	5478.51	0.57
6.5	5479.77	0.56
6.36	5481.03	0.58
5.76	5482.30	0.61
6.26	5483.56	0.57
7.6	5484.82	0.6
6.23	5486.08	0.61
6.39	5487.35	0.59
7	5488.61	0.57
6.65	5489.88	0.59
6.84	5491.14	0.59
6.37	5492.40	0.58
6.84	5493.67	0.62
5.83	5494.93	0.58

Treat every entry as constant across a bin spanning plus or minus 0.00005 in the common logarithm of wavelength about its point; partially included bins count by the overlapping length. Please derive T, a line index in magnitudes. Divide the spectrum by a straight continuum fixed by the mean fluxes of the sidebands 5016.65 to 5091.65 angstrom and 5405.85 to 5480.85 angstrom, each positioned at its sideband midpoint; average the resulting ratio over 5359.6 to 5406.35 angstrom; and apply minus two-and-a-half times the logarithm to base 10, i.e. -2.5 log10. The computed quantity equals 0.04 mag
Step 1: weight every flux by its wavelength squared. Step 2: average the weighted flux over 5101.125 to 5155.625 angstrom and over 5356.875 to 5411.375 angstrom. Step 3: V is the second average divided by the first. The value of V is 1.1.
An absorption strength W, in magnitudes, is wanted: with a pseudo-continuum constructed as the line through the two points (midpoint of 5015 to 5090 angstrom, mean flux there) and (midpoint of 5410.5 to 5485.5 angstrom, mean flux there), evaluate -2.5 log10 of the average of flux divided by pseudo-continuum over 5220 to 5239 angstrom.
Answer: 0.066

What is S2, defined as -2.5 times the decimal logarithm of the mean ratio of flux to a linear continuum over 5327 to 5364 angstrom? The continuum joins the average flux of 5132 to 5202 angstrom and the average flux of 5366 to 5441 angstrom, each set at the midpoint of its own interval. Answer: -0.10 mag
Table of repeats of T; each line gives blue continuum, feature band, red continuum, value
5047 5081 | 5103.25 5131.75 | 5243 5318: 0.02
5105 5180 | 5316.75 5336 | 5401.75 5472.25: -0.03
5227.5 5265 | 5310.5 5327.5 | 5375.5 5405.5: -0.07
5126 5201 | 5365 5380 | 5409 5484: 0.01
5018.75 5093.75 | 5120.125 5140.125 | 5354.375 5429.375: 0.05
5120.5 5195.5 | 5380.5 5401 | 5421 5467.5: 0.07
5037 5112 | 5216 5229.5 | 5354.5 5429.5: 0.04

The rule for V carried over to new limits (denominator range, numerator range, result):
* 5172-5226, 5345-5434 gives 1.20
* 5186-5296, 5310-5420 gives 1.13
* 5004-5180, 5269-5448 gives 1.18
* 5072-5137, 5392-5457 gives 1.19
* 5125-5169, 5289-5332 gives 1.19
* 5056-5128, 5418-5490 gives 1.21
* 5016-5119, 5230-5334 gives 1.10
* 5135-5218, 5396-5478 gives 1.26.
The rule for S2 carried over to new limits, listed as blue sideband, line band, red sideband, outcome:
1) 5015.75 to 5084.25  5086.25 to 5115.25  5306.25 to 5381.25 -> -0.002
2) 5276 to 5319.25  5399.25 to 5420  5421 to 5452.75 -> -0.010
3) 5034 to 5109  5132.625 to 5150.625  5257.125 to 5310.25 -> 0.055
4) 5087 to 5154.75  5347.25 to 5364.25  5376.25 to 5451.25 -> -0.128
